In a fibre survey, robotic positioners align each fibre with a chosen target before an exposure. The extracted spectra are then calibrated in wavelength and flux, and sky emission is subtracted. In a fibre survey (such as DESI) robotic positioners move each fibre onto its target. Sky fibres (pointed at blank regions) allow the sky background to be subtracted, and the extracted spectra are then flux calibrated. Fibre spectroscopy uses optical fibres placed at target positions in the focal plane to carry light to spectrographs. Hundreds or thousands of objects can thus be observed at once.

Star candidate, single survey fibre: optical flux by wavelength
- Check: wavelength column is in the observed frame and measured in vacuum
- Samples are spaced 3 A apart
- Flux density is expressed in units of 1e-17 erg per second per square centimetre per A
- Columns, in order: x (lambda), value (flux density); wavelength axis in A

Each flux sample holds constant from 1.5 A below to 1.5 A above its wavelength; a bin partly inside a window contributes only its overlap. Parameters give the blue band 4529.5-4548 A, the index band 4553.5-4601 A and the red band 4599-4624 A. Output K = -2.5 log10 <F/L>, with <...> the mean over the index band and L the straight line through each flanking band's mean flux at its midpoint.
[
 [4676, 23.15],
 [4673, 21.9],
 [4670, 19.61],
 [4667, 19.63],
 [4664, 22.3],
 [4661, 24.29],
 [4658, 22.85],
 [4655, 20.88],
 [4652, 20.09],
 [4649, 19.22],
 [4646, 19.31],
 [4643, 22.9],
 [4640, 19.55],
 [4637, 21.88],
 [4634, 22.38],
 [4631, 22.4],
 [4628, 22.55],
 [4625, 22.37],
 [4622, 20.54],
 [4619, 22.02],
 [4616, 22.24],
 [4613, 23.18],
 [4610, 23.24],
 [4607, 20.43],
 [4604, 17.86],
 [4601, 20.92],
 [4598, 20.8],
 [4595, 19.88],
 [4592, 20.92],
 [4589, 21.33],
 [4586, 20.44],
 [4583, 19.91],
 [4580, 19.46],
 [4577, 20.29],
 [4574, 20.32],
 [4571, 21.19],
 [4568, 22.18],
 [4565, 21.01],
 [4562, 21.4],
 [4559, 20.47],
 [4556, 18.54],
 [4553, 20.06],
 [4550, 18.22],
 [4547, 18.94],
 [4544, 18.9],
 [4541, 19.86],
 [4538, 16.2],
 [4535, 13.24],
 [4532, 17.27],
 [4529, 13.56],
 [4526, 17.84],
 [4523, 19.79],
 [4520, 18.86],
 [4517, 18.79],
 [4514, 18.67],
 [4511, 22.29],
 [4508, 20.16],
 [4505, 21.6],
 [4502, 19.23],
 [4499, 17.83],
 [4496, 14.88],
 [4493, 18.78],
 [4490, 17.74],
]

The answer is -0.07 mag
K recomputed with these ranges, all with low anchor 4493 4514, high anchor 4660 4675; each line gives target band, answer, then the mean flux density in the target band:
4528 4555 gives 0.14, 17.5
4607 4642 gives -0.05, 22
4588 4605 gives 0.01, 20.3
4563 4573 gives -0.07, 21.4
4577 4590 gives 0.01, 20.2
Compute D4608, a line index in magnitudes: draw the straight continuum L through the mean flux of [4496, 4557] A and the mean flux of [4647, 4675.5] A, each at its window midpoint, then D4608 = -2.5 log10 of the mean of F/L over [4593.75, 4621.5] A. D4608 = -0.06 mag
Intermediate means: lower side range 18.4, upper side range 21.2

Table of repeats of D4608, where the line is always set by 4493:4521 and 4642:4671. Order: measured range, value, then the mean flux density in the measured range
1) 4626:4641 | -0.05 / 21.8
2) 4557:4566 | -0.05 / 20.8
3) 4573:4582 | 0.00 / 20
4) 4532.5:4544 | 0.16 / 16.8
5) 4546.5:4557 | 0.04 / 19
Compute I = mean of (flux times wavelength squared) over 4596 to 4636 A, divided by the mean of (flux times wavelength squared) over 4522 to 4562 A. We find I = 1.24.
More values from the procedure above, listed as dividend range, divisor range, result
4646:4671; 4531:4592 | 1.12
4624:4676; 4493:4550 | 1.25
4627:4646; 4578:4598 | 1.09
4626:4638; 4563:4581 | 1.10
